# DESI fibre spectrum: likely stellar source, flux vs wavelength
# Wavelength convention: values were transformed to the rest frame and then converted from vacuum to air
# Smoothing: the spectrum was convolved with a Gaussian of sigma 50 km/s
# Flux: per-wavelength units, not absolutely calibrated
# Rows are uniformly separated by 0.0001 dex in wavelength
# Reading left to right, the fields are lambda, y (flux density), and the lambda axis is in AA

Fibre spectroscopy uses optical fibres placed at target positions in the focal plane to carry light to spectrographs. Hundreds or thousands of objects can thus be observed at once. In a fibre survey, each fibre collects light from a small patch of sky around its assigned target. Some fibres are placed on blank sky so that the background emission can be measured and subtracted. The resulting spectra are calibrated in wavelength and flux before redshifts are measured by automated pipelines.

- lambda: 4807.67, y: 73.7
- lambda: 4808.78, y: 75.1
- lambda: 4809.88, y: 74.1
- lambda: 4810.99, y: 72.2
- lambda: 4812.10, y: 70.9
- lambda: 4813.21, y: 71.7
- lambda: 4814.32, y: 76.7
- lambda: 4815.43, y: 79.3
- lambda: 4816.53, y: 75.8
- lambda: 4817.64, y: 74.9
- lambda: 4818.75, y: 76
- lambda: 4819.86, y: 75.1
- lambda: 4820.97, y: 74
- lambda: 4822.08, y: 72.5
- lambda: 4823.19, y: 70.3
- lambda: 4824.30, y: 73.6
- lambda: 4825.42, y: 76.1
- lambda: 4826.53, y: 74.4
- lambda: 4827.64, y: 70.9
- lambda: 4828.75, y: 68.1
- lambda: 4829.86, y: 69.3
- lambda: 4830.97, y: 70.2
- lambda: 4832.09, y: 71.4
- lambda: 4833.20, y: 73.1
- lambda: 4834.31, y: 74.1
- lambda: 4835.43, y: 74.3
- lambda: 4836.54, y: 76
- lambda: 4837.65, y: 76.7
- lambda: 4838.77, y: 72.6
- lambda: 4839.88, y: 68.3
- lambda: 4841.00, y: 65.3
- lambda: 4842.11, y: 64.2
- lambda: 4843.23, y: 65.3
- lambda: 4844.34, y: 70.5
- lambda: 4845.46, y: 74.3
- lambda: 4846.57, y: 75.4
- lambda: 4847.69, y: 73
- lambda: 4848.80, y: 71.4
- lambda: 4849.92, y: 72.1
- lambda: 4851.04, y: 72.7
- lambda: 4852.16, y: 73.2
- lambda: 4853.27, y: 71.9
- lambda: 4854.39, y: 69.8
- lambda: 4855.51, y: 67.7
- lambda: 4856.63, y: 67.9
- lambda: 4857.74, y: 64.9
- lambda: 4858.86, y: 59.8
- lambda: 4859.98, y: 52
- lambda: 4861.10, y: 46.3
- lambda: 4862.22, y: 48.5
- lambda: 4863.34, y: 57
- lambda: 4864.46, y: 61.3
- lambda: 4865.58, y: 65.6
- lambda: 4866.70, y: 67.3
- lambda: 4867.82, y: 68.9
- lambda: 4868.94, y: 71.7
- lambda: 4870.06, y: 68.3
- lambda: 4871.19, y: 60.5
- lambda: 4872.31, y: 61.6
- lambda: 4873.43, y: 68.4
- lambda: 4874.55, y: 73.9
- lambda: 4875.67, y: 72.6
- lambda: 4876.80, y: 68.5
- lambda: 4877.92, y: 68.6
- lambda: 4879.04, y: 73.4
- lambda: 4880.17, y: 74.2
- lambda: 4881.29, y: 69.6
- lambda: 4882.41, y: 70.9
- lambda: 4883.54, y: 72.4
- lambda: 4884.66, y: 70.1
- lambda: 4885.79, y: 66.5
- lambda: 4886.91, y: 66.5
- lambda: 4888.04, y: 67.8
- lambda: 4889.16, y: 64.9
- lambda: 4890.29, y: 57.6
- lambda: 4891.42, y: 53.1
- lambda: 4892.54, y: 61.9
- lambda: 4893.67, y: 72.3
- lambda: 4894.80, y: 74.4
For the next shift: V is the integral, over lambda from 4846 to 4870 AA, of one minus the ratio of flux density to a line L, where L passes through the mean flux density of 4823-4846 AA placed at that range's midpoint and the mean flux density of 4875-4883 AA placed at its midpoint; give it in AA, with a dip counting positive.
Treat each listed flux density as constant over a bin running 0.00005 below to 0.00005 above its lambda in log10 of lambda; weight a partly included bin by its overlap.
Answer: 1.9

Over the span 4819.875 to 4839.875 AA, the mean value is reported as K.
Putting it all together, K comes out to 72.7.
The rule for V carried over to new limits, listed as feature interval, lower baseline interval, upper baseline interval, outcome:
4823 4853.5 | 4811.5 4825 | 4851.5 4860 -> -0.6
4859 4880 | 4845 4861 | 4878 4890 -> 1.4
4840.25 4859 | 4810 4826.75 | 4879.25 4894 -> 0.3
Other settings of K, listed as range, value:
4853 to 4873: 62.7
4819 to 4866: 68.9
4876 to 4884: 71.1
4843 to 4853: 72.3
